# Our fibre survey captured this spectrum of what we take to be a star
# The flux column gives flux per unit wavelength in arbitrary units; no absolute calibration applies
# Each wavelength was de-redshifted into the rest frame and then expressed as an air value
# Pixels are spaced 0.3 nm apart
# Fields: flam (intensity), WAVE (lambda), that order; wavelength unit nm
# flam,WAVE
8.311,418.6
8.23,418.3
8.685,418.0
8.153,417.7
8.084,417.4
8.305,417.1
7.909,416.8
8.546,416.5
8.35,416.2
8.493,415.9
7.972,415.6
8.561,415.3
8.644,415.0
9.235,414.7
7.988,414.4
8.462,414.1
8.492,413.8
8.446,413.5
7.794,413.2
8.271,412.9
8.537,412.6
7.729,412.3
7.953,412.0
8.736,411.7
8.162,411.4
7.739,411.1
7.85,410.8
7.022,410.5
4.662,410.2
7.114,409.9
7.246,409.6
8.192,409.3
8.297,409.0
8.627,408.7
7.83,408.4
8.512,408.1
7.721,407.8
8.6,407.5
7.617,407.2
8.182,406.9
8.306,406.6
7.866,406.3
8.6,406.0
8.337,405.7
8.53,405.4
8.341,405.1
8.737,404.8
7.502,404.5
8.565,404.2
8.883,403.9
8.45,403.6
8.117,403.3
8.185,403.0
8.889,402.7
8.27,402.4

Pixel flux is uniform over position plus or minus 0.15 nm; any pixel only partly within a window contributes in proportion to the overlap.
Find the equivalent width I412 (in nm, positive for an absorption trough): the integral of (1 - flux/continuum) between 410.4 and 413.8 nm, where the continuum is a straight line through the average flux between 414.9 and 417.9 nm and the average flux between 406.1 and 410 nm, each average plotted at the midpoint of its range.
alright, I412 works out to 0.044 nm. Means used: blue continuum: 8.03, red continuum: 8.3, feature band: 8.06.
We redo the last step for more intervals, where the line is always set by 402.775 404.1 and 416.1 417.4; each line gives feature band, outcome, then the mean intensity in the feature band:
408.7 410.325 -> 0.21 nm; 7.28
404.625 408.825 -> 0.07 nm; 8.27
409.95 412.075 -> 0.23 nm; 7.41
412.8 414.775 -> -0.01 nm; 8.35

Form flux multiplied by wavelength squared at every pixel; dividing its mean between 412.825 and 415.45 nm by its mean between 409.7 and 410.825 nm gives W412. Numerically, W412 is 1.31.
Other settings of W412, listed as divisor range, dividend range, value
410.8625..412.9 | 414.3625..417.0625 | 1.05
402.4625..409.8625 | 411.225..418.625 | 1.05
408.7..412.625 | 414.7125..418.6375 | 1.13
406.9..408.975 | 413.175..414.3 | 1.05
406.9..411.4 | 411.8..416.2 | 1.11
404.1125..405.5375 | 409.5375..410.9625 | 0.83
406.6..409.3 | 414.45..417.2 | 1.07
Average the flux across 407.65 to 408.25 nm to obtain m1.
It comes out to 8.12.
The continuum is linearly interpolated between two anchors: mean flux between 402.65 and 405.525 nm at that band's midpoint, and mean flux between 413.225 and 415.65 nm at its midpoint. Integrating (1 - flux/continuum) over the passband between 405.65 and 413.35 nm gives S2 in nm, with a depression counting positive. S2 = 0.49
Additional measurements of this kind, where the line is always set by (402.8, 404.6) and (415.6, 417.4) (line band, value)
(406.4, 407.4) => 0.03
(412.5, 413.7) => 0.00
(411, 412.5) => 0.04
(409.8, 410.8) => 0.22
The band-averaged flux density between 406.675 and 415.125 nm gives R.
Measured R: 7.99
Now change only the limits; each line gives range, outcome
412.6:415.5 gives 8.43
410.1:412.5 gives 7.56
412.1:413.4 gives 8.09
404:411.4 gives 7.93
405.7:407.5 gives 8.17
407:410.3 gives 7.73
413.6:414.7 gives 8.45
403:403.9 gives 8.37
